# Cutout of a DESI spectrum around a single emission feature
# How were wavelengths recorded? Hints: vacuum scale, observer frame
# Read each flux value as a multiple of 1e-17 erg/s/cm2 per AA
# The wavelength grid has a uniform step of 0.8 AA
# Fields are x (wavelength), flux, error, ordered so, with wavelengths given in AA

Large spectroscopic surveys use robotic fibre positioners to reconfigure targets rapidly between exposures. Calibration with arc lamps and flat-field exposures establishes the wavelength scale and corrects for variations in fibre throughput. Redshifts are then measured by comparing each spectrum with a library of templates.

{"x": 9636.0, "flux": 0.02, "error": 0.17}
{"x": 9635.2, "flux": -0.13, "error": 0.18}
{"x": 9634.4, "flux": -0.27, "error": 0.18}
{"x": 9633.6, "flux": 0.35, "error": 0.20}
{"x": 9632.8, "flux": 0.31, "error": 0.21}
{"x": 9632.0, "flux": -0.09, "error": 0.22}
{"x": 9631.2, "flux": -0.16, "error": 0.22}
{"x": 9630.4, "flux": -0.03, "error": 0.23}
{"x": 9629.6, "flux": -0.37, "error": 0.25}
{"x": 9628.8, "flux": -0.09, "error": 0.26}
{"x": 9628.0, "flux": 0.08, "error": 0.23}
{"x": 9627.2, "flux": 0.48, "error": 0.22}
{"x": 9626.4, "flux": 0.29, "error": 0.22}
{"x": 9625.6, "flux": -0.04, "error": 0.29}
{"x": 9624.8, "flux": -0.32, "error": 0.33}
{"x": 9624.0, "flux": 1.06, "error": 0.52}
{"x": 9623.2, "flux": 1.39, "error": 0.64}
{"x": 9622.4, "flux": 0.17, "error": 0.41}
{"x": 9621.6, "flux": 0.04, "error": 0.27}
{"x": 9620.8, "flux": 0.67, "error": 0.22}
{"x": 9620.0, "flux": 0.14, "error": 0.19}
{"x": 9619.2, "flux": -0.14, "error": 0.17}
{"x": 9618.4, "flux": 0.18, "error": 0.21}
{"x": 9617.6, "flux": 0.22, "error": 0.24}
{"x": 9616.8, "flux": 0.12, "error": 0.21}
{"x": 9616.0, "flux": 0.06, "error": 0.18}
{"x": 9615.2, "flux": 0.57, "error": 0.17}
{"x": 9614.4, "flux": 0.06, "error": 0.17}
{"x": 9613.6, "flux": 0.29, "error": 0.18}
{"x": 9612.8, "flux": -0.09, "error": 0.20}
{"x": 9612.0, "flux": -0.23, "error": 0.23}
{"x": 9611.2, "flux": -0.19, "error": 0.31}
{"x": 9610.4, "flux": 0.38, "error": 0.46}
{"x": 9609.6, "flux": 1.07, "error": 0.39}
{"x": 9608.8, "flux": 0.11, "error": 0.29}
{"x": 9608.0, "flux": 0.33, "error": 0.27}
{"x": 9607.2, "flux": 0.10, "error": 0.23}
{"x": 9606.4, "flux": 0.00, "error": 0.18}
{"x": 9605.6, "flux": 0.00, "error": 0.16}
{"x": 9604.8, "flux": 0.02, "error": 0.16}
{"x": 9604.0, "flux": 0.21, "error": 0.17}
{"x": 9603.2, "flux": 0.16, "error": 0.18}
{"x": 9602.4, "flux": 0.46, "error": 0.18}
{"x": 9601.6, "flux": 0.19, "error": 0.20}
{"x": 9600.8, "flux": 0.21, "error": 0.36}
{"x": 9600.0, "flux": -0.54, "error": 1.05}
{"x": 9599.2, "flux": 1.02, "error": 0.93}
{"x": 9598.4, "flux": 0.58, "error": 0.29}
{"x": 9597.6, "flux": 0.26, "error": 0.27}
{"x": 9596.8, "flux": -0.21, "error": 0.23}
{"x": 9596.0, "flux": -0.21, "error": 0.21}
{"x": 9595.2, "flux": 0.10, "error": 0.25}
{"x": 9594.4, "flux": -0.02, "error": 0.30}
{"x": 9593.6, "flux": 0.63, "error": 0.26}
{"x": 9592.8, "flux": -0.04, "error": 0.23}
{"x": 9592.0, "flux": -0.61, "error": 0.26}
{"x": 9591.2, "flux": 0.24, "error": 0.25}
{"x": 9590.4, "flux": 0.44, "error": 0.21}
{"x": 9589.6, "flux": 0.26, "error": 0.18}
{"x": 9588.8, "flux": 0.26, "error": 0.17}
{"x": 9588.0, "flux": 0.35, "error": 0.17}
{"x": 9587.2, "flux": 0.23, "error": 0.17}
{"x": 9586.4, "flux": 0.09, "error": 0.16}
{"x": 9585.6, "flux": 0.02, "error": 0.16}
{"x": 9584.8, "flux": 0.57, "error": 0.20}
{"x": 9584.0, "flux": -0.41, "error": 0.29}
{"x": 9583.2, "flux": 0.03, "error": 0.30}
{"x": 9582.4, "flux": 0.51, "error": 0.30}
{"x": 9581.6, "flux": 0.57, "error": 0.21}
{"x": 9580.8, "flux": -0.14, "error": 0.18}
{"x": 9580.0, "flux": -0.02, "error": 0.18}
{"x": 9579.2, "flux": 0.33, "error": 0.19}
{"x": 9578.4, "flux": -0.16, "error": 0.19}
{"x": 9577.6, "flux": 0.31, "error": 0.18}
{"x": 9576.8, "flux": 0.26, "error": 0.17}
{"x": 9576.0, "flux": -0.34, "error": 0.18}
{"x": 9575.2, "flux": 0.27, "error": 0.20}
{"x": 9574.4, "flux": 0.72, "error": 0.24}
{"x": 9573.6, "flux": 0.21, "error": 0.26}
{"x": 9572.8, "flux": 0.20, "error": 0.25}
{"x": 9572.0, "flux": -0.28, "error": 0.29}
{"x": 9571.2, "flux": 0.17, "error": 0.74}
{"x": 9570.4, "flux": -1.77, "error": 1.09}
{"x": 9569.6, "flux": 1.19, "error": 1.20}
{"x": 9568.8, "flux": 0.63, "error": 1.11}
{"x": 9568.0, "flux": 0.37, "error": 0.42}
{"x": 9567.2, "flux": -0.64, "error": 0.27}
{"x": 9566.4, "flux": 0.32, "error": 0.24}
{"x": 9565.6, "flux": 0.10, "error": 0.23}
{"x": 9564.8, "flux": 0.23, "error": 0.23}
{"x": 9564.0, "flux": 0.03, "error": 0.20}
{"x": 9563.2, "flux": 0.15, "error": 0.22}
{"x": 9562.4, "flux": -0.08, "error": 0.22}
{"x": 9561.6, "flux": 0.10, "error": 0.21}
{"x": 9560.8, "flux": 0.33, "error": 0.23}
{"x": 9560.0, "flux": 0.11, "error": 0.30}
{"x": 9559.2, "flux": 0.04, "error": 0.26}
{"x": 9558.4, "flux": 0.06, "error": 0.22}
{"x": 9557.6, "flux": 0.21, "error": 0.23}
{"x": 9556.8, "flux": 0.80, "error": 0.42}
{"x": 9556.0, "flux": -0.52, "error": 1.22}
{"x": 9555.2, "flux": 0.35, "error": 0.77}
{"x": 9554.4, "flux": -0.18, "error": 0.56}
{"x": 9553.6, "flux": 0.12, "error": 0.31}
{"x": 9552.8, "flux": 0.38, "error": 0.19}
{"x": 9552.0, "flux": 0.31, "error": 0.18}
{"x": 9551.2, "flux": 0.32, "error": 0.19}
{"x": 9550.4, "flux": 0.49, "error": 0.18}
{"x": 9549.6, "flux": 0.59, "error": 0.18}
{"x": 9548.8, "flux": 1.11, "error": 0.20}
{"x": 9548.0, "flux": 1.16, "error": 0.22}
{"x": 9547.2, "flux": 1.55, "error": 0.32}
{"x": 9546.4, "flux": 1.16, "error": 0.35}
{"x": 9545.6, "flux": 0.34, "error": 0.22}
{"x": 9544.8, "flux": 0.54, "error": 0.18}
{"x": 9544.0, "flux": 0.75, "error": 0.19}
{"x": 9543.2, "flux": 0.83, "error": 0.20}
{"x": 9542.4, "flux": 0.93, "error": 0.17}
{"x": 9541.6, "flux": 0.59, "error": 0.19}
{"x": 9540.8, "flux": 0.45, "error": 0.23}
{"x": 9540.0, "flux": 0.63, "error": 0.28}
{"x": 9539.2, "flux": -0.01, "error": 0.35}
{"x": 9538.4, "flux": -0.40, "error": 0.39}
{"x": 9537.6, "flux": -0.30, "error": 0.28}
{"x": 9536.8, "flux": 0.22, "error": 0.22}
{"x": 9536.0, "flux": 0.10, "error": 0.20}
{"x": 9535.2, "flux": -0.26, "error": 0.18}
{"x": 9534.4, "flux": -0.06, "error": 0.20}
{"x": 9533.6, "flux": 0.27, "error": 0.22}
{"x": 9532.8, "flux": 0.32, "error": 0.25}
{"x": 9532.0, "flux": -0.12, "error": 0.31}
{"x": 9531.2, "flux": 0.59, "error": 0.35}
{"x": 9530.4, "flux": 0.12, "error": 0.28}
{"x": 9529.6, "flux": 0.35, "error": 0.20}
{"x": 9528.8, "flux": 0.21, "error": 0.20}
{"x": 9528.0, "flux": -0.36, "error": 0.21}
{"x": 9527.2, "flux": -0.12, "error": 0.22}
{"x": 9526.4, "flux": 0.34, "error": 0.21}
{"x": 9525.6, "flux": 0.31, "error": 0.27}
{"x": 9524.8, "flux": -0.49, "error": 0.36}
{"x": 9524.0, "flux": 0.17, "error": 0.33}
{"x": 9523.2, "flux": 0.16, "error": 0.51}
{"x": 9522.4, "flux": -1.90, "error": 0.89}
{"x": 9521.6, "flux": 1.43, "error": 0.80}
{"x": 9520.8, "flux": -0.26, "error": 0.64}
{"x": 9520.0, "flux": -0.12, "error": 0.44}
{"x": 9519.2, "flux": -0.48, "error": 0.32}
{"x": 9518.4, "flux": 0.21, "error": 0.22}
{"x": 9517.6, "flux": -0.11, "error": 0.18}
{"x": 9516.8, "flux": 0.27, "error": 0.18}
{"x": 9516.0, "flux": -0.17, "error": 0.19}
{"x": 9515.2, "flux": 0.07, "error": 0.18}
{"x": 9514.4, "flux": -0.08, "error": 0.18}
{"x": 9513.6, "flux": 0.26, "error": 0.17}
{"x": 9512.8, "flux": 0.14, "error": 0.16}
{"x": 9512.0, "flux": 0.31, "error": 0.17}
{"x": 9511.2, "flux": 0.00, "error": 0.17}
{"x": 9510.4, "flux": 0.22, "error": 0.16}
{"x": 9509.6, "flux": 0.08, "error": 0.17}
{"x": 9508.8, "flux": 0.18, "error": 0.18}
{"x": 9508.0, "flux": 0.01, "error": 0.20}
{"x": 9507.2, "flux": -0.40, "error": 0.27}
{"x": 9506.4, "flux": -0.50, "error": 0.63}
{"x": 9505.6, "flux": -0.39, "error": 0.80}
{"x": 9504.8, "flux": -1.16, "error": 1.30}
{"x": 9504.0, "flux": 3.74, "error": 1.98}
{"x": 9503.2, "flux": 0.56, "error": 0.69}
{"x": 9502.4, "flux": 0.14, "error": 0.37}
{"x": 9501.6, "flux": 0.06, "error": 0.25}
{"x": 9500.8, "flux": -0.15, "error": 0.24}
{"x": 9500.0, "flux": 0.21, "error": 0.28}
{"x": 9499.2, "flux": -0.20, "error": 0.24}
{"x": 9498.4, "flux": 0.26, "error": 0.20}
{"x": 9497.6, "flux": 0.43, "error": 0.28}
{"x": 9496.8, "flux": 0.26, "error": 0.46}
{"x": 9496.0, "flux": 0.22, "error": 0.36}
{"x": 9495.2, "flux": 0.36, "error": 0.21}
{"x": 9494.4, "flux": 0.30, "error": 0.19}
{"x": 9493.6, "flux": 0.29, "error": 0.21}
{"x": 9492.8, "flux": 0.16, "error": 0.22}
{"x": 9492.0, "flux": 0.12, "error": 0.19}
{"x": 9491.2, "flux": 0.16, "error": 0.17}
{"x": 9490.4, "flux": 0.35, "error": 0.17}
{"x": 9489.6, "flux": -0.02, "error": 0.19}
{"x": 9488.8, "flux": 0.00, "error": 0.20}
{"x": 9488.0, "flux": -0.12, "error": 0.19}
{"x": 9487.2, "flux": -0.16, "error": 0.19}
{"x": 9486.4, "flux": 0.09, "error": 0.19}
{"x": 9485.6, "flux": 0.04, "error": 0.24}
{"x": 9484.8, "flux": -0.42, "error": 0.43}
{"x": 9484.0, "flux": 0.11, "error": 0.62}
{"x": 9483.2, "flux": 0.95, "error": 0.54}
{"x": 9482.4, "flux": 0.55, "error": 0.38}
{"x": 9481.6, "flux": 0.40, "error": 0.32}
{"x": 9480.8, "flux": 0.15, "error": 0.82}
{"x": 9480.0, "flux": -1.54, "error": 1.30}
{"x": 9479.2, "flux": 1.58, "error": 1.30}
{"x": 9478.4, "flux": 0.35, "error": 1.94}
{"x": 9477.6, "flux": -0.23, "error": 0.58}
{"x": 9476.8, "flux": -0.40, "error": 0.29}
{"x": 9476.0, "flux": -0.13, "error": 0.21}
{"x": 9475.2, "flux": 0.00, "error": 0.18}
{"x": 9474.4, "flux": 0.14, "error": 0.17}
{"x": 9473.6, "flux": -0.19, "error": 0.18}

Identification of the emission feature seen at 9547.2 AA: [O III]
